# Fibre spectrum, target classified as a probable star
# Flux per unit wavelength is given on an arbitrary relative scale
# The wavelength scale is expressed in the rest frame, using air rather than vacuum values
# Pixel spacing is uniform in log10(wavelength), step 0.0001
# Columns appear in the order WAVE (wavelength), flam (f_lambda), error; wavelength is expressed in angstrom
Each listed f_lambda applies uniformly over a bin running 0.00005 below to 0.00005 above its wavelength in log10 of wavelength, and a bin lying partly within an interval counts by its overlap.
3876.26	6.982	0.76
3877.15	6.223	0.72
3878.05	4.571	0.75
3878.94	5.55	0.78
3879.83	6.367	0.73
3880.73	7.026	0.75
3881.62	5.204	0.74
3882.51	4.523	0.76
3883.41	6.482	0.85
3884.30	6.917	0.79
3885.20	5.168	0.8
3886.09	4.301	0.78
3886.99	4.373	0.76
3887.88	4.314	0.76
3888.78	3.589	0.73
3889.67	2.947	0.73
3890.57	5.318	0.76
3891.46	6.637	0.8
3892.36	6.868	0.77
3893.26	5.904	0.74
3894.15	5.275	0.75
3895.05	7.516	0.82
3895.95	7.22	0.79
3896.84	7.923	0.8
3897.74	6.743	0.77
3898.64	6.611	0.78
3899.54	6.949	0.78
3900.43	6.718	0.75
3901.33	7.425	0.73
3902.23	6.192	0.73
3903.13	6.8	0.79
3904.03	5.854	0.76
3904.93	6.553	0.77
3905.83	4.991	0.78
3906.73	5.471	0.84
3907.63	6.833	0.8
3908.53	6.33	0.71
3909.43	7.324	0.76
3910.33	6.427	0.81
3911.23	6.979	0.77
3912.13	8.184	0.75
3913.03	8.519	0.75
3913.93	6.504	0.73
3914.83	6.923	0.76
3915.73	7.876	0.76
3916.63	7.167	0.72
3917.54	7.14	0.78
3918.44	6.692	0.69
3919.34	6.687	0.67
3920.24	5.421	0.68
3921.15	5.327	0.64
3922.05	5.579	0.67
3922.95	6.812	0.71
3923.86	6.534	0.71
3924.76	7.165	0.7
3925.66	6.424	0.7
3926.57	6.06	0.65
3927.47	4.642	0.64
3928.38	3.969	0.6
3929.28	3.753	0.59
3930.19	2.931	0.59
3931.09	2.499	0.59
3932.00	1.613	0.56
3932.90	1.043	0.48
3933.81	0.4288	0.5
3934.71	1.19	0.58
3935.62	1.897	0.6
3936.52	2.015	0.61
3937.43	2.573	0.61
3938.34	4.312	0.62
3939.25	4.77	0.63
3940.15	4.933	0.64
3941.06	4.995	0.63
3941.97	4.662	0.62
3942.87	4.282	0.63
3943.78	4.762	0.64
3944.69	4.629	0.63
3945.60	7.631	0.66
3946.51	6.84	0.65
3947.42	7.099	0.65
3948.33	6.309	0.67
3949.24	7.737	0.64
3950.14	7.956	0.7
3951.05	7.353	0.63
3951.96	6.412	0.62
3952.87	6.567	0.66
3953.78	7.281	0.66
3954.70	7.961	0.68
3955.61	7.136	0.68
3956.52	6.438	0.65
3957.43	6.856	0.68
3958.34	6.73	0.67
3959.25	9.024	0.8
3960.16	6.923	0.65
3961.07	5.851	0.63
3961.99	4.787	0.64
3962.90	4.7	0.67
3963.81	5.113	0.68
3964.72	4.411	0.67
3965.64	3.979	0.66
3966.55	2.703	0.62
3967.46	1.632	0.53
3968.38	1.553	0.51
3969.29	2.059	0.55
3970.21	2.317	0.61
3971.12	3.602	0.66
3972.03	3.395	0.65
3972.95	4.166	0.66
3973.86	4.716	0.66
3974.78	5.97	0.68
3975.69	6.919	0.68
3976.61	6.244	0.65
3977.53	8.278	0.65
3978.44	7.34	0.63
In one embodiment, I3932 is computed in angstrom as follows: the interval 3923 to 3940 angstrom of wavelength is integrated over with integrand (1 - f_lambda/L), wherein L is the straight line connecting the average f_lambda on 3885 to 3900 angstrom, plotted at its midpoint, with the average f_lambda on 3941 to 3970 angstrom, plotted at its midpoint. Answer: 6.1 angstrom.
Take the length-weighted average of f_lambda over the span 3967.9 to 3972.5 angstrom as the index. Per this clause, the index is 2.58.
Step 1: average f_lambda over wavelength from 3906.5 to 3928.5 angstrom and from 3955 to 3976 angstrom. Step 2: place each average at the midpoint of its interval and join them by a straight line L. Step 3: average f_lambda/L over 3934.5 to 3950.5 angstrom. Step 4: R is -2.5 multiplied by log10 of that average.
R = 0.13 mag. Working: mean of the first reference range 6.57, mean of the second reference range 4.83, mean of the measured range 4.96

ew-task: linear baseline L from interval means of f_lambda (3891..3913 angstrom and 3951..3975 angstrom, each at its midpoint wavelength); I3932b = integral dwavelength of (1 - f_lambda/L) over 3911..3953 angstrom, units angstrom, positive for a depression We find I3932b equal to 4.13 angstrom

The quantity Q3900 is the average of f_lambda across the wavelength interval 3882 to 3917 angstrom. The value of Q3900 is 6.27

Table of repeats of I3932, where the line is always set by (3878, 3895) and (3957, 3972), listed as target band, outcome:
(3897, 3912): -4.00 angstrom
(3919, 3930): -1.47 angstrom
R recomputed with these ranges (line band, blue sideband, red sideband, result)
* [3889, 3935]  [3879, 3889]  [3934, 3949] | -0.172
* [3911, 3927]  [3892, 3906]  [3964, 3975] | -0.186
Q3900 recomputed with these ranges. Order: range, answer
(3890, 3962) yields 5.88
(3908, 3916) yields 7.22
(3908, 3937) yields 5.25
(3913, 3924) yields 6.64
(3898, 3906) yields 6.51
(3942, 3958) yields 6.61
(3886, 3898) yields 5.66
